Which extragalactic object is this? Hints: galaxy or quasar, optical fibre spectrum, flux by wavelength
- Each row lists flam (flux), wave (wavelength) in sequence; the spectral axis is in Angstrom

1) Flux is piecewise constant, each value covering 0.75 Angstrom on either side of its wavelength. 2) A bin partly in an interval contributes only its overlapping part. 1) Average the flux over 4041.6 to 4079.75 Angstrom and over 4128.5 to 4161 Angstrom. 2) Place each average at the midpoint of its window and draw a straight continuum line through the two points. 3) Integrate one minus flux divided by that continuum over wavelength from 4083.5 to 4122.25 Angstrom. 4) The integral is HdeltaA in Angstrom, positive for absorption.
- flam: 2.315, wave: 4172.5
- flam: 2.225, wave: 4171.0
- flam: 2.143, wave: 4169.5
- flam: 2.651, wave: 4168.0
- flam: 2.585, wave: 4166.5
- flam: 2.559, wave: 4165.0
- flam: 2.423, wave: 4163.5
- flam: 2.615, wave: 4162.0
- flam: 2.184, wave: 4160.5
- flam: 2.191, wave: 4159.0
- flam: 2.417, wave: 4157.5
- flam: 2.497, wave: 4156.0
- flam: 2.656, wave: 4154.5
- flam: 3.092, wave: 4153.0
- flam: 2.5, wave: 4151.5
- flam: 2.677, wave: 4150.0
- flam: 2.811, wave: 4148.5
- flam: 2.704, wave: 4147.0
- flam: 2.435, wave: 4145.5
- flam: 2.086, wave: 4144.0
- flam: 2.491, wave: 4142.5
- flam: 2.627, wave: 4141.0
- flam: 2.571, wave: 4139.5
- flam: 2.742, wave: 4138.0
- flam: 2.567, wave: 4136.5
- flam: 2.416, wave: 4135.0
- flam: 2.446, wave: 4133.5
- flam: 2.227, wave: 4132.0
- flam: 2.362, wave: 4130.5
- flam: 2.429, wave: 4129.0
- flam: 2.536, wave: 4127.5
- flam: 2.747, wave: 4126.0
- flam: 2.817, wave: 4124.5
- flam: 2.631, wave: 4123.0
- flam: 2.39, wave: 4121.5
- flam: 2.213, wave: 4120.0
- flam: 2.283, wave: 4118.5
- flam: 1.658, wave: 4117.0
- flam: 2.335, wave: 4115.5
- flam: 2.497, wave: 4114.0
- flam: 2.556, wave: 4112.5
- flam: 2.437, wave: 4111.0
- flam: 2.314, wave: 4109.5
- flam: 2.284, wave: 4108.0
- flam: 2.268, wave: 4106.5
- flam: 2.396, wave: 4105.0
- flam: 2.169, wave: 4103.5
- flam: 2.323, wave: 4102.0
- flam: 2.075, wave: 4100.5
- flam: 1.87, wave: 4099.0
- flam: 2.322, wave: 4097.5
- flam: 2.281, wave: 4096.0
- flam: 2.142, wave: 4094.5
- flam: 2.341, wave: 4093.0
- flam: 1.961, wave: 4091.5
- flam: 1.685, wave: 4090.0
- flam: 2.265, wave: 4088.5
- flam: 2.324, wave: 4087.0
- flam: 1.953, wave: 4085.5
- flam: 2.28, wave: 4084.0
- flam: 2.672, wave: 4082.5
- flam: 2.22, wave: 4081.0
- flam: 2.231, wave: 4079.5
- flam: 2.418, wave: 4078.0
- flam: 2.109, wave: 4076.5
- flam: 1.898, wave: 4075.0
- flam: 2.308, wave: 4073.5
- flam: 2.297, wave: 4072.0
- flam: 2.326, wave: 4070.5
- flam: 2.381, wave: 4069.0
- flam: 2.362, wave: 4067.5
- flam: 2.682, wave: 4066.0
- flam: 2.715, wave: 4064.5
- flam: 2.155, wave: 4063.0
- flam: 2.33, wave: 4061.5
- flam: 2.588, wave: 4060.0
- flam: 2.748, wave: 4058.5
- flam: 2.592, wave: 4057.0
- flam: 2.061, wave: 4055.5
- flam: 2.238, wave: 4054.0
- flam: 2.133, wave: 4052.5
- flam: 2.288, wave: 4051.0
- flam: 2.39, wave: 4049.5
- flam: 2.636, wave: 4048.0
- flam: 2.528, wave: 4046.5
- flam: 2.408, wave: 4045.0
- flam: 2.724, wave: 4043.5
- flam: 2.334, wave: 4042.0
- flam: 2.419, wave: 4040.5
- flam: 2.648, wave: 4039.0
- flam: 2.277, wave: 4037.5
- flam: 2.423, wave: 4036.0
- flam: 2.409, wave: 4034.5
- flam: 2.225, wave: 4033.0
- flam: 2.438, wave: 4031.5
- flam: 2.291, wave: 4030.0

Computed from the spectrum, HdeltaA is 3.6 Angstrom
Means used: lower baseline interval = 2.38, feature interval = 2.22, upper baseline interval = 2.51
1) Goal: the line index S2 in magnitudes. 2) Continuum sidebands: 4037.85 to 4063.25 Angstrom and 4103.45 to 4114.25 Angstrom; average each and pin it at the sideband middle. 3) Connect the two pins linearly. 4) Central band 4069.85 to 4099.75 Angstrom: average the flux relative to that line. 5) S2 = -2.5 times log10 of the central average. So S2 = 0.09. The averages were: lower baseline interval 2.43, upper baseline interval 2.37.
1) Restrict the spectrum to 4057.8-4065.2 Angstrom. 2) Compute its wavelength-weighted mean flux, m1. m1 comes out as 2.5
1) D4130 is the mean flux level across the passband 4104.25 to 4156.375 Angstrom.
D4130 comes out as 2.48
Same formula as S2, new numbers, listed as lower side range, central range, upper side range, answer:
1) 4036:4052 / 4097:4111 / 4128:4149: 0.113 mag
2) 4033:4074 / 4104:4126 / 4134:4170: 0.051 mag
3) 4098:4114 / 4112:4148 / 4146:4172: -0.027 mag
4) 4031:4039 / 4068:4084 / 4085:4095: -0.057 mag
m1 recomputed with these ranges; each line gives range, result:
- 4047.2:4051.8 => 2.44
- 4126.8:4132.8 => 2.39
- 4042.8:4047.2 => 2.55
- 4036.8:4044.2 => 2.48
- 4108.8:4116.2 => 2.43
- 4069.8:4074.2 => 2.31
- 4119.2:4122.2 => 2.3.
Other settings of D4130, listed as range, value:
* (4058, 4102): 2.27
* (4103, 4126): 2.36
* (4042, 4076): 2.4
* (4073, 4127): 2.27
